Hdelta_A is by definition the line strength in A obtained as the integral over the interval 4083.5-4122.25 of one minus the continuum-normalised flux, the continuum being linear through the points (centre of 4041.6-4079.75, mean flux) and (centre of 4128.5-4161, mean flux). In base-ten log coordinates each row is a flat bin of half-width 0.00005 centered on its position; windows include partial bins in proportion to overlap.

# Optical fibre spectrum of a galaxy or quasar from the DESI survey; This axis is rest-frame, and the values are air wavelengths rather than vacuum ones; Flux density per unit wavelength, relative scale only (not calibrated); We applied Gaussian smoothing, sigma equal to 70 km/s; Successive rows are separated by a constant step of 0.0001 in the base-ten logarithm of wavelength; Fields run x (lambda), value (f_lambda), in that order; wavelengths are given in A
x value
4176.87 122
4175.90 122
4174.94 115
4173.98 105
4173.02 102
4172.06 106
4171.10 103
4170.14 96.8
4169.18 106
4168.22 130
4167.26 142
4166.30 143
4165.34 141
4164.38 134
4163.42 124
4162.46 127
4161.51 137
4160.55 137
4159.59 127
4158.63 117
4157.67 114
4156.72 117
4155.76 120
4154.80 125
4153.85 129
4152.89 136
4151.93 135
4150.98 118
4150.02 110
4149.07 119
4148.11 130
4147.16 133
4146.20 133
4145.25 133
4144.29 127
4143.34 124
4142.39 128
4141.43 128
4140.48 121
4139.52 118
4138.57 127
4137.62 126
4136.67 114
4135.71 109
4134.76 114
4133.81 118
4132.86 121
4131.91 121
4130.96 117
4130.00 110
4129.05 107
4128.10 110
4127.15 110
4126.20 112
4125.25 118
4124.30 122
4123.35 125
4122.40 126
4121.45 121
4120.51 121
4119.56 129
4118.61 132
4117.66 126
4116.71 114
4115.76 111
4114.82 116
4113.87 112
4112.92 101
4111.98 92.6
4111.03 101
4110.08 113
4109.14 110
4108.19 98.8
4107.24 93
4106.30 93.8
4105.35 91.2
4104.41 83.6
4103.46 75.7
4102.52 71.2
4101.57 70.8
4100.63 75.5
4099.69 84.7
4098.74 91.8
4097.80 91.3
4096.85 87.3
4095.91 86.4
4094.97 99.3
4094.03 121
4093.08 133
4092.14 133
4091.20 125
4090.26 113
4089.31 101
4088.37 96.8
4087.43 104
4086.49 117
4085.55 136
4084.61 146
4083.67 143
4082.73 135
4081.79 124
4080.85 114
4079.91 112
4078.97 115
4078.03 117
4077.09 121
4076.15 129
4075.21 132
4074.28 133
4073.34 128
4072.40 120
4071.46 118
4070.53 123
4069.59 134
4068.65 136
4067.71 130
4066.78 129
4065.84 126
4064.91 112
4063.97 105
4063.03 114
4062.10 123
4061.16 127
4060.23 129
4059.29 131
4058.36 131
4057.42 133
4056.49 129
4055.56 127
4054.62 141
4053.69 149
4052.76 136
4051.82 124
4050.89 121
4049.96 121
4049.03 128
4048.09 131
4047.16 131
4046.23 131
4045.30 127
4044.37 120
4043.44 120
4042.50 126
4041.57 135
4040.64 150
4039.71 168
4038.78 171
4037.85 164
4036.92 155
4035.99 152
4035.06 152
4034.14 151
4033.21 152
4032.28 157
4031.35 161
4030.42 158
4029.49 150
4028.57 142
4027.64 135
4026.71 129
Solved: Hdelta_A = 5.6 A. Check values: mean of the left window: 126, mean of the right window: 122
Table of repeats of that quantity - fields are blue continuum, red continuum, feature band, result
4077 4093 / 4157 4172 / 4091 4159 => 5.55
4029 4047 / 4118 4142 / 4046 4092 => 4.19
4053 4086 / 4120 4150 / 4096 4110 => 4.08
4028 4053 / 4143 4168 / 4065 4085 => 1.64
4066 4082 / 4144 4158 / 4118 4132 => 0.71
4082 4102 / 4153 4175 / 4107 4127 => -0.07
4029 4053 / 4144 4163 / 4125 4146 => 1.58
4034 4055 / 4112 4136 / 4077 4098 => 1.76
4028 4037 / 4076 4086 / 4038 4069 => 2.29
